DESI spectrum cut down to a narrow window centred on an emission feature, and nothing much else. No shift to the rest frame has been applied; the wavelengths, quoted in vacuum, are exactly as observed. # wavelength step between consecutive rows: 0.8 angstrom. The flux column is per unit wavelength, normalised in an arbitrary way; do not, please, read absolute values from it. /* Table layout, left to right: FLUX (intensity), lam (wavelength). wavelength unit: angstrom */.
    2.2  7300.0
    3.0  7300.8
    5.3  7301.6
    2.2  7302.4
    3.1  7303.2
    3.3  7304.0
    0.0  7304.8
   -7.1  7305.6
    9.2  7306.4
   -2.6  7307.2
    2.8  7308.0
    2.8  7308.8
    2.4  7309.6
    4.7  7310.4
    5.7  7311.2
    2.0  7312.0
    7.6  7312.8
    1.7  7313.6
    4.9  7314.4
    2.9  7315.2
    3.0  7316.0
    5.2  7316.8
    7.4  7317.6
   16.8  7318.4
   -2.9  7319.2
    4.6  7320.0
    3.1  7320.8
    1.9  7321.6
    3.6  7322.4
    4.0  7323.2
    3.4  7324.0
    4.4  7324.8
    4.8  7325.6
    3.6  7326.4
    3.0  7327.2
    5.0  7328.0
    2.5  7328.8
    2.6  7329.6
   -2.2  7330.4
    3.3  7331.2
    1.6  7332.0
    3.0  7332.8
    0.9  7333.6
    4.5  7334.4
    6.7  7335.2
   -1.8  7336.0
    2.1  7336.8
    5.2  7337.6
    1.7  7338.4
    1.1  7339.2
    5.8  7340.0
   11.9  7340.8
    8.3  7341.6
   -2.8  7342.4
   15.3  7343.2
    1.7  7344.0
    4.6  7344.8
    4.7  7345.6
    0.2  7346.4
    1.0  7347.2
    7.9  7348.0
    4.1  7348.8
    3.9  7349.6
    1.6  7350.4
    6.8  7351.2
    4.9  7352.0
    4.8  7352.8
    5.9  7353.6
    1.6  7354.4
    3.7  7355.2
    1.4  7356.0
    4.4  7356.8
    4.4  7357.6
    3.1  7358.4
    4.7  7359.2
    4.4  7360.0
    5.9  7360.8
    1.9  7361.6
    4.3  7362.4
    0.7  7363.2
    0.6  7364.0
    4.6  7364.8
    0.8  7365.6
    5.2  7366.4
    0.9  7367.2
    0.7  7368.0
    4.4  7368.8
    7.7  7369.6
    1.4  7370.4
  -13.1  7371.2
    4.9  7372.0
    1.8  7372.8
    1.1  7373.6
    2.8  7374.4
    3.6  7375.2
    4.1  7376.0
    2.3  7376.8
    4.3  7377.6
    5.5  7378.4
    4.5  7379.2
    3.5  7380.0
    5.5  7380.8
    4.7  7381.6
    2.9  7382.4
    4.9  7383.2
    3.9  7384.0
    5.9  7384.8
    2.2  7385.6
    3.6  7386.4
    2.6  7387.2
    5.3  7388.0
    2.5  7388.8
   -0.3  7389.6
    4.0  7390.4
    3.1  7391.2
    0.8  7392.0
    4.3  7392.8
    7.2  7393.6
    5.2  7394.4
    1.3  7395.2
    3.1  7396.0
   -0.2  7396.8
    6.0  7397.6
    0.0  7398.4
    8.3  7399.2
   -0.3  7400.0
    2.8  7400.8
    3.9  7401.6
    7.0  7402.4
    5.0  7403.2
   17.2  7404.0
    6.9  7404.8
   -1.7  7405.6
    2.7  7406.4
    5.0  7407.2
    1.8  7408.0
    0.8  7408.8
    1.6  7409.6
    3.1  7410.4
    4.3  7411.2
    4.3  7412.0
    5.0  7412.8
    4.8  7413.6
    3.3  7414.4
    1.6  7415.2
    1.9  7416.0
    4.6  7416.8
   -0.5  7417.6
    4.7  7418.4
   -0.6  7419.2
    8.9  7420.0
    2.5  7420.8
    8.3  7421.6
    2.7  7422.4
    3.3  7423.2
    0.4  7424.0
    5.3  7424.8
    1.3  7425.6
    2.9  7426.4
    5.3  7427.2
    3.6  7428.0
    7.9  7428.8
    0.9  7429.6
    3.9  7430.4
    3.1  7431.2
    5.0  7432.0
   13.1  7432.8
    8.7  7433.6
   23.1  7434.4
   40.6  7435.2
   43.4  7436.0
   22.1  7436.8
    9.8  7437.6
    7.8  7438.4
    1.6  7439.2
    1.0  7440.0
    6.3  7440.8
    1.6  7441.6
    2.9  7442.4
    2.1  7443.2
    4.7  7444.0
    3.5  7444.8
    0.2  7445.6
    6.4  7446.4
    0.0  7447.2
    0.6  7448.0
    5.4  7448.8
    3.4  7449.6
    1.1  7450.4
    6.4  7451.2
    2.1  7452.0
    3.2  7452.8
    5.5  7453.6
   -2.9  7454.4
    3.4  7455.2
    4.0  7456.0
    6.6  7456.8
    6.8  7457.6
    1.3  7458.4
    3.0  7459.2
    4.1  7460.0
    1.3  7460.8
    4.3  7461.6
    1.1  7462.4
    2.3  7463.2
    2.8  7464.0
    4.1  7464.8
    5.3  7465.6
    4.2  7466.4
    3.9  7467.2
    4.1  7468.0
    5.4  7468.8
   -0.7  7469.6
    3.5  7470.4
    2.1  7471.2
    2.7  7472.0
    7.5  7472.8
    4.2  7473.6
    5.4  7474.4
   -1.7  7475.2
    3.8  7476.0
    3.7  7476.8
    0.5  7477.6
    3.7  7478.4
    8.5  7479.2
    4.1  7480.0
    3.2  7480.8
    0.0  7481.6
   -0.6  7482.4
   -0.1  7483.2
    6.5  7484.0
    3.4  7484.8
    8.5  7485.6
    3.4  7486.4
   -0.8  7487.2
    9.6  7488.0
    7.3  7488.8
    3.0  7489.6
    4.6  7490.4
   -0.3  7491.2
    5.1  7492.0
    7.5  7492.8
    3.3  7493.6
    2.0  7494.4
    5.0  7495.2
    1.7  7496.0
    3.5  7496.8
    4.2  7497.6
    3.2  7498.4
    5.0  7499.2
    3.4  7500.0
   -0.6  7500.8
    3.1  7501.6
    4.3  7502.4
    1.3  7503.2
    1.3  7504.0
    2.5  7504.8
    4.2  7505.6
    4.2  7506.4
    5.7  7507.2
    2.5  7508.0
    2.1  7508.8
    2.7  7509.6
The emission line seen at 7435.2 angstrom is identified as H-alpha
